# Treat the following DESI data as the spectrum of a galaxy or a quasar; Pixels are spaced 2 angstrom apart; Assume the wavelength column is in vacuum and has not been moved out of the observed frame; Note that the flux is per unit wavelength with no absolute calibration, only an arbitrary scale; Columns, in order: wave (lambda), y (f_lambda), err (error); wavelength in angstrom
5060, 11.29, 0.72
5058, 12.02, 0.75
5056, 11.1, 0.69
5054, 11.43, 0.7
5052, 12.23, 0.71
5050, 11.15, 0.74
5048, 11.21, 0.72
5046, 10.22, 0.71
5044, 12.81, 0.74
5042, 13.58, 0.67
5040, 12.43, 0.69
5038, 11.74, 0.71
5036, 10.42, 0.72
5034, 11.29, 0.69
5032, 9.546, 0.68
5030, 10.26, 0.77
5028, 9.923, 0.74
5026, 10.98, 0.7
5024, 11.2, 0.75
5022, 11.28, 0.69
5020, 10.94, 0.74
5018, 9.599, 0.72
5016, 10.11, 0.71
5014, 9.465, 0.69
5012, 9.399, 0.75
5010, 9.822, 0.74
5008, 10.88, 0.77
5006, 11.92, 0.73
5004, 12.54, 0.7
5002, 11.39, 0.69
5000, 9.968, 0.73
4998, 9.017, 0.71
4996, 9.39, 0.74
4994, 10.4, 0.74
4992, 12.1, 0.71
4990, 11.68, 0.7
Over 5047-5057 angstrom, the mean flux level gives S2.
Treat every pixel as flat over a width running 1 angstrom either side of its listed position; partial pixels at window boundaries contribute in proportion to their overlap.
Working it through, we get 11.4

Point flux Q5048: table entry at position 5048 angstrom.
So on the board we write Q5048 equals 11.21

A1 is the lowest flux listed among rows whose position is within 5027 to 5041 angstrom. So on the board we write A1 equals 9.546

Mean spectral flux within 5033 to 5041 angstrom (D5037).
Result 11.5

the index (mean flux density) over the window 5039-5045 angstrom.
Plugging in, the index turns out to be 12.9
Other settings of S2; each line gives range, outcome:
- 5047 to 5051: 11.2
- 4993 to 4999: 9.6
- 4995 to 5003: 9.94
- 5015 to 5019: 9.85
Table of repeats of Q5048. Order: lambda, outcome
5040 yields 12.43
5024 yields 11.2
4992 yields 12.1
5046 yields 10.22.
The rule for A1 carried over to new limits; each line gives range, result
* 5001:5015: 9.399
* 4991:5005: 9.017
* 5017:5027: 9.599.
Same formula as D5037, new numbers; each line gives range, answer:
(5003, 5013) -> 10.9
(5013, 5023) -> 10.3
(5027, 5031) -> 10.1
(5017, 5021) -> 10.3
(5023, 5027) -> 11.1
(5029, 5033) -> 9.9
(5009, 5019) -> 9.68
